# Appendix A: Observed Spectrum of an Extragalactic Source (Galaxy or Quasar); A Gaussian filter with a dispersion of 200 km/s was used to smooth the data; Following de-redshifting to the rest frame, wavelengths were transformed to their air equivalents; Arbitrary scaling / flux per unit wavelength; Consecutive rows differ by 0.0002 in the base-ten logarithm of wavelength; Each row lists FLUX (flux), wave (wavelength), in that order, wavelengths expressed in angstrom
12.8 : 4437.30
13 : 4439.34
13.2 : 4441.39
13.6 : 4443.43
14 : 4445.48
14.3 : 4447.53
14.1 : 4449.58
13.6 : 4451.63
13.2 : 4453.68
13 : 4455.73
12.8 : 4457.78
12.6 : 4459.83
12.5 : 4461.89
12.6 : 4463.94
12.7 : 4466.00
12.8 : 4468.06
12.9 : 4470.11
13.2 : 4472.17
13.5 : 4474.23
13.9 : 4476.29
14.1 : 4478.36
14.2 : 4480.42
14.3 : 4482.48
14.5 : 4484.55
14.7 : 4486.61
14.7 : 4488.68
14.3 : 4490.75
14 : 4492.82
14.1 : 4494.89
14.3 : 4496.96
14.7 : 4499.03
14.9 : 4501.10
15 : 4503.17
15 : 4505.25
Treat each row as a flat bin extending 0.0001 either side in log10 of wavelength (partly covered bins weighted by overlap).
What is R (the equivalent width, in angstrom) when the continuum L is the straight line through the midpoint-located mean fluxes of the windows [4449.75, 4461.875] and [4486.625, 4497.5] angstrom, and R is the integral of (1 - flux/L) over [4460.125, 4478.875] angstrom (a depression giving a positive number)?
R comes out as 0.6 angstrom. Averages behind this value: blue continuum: 13.1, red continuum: 14.3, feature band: 13.1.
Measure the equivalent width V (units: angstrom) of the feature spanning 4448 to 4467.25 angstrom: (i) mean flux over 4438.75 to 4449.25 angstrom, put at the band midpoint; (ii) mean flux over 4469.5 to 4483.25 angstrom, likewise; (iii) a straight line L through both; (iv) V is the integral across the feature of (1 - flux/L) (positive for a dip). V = 0.9 angstrom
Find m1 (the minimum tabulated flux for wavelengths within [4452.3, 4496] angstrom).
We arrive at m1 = 12.5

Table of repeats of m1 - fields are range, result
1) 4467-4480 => 12.8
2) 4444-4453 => 13.6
